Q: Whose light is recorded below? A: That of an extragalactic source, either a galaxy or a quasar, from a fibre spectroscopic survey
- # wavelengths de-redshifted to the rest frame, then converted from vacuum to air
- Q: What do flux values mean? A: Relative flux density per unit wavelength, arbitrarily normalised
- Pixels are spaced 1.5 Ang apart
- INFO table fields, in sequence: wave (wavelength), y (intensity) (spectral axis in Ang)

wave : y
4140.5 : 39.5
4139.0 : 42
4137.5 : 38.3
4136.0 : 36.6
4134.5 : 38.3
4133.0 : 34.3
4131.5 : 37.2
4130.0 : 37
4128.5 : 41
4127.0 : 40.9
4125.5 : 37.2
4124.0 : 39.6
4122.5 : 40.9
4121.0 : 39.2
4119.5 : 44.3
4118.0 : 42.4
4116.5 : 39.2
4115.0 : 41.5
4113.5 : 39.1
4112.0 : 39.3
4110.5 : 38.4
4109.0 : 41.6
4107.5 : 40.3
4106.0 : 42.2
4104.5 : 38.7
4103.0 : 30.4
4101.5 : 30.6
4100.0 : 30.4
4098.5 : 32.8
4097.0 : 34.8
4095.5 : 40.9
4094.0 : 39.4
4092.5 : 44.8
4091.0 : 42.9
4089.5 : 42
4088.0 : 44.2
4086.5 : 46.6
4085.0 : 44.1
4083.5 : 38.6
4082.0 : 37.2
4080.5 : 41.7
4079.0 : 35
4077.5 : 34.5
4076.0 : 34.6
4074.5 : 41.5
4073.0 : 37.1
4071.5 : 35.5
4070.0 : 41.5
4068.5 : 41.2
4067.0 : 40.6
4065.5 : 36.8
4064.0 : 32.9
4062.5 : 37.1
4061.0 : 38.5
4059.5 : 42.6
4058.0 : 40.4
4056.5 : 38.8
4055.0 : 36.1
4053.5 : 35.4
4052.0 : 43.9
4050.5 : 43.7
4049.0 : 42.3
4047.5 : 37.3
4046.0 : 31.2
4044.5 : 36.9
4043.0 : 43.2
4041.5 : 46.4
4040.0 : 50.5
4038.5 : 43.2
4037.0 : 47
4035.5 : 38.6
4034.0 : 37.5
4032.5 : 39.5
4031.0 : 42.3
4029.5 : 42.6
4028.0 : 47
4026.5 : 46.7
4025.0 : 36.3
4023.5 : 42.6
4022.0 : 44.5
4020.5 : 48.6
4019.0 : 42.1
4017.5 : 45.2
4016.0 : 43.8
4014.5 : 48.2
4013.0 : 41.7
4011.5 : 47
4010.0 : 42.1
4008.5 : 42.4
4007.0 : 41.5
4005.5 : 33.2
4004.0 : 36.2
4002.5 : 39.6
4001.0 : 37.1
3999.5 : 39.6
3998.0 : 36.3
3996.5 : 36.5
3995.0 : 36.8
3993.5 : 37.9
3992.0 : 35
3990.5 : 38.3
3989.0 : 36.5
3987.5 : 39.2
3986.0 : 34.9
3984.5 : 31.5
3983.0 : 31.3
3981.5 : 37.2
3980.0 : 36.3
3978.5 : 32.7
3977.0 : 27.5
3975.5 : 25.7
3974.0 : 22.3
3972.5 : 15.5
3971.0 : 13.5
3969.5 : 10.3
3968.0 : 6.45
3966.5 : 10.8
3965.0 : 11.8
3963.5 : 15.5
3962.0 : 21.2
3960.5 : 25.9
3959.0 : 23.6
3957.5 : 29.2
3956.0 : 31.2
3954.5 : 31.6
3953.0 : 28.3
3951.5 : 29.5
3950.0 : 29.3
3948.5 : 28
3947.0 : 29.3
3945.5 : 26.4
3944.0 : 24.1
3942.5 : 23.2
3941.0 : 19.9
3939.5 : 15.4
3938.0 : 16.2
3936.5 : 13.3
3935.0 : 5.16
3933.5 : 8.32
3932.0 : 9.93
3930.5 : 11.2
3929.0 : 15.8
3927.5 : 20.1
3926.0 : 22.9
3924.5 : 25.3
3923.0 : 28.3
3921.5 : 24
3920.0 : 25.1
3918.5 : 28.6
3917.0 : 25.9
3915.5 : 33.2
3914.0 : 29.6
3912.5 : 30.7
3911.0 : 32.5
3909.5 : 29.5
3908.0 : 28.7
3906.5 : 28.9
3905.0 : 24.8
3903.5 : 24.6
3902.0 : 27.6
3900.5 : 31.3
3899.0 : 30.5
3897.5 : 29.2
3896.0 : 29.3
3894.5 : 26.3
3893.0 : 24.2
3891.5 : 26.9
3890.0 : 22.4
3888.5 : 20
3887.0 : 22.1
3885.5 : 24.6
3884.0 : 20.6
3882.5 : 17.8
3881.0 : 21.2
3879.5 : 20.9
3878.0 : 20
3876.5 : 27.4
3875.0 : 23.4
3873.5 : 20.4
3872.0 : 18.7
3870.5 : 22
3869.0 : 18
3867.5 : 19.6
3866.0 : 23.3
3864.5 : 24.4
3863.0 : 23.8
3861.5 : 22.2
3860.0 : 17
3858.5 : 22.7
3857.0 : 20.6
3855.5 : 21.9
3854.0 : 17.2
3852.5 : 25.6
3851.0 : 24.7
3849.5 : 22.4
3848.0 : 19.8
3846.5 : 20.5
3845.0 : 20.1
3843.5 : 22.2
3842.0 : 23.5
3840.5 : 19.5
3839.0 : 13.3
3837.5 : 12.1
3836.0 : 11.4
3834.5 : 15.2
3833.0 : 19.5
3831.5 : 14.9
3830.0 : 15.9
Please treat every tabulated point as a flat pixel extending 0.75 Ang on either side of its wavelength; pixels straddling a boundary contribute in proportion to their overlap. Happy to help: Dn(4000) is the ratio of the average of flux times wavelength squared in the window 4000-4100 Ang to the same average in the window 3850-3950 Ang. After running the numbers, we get 1.9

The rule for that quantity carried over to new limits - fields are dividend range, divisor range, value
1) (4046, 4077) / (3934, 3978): 1.94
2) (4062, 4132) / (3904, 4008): 1.58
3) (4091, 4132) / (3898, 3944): 1.85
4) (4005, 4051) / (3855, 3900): 2.01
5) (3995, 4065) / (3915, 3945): 2.18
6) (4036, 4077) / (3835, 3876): 2.16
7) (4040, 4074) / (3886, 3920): 1.54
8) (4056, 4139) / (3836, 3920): 1.84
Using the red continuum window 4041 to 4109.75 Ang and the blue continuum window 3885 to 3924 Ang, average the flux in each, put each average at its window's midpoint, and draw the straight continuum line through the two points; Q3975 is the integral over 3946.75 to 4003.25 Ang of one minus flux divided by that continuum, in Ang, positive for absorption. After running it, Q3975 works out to 6.5 Ang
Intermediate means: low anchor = 27.3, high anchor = 38.9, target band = 28.5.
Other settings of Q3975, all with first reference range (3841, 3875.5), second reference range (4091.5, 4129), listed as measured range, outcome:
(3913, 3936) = 4.4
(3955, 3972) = 6.1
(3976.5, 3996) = -3.1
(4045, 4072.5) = -2.6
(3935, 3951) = 3.3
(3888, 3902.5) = -1.7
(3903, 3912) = -1.3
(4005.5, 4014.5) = -3.0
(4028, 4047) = -4.5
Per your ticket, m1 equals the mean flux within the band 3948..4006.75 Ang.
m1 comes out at 28.9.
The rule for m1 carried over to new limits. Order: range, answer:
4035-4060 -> 41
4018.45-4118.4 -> 40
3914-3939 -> 19.8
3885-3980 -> 23.4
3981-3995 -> 35.8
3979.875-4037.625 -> 40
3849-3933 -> 23.7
